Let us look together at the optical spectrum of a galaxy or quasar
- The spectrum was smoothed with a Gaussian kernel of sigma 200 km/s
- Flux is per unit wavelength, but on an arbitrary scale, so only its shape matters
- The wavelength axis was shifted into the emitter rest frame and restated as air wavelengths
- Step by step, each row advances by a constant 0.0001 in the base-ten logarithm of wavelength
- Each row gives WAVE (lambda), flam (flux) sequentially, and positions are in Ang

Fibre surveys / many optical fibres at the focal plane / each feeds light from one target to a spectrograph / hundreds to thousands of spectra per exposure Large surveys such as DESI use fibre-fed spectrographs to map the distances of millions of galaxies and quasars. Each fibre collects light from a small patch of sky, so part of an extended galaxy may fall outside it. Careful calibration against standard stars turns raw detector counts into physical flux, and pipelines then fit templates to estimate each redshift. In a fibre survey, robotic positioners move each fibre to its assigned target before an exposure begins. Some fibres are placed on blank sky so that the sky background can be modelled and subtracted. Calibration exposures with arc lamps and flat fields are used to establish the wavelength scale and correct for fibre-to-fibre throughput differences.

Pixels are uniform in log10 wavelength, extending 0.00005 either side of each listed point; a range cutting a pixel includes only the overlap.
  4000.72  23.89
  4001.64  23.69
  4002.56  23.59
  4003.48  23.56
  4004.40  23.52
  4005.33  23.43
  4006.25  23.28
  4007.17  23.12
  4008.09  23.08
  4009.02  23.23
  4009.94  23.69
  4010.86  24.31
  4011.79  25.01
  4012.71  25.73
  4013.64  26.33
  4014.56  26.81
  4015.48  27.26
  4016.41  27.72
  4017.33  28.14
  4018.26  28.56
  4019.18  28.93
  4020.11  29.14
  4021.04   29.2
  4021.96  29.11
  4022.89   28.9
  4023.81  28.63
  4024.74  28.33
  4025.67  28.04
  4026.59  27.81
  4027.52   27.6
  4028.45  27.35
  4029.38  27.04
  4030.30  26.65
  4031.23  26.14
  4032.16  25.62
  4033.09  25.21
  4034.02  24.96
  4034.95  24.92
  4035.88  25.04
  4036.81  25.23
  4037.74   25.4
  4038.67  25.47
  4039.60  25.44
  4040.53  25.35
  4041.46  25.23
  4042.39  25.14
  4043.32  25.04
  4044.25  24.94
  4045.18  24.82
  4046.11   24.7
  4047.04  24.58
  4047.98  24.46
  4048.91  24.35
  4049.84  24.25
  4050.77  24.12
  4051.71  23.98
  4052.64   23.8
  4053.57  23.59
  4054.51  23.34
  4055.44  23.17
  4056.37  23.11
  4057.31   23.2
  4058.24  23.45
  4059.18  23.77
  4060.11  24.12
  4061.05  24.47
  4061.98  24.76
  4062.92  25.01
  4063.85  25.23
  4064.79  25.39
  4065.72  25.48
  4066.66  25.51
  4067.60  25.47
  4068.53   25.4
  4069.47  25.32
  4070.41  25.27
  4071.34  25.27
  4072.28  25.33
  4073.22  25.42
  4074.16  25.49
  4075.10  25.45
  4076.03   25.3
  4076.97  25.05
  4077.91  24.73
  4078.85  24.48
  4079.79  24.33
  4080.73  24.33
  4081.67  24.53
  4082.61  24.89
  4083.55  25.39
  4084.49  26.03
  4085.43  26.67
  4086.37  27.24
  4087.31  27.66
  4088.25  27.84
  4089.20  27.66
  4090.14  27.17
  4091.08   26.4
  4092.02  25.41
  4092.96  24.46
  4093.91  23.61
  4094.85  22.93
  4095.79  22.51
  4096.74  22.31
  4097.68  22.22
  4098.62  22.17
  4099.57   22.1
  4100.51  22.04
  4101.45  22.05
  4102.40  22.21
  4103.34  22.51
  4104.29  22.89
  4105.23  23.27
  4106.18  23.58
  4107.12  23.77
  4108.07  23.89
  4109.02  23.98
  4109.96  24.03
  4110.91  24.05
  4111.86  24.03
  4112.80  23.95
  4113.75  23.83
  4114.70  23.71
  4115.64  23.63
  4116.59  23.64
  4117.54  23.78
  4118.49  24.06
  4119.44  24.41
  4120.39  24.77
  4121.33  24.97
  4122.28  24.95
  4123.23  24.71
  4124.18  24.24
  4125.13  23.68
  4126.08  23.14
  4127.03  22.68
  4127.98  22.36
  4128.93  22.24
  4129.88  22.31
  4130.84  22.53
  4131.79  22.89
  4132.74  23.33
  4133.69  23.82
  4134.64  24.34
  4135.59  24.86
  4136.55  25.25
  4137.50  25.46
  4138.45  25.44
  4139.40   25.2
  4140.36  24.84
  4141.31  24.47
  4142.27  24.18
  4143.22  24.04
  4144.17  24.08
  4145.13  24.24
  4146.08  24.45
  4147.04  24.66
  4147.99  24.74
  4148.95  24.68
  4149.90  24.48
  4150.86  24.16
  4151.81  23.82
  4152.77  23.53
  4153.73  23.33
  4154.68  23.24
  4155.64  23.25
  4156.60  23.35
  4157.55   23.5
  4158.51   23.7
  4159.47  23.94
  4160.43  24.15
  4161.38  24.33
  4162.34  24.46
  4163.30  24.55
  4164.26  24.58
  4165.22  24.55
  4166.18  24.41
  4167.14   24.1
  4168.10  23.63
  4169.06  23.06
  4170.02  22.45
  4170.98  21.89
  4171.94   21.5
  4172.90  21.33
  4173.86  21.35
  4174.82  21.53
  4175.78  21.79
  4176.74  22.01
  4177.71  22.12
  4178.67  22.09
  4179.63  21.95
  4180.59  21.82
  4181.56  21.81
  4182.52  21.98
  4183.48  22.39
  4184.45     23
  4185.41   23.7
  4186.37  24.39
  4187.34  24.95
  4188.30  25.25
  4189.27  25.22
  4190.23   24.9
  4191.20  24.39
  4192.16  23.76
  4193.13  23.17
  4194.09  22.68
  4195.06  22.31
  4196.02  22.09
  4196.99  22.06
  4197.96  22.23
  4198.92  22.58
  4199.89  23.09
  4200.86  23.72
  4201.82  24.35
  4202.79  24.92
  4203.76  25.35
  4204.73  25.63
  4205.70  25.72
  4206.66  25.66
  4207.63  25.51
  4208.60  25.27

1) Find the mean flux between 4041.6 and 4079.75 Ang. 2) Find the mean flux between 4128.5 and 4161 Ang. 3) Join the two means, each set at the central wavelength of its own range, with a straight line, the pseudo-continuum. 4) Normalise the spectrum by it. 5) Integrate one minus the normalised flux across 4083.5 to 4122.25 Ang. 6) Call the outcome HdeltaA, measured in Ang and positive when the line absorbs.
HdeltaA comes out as 0.2 Ang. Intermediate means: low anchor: 24.6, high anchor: 24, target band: 24.2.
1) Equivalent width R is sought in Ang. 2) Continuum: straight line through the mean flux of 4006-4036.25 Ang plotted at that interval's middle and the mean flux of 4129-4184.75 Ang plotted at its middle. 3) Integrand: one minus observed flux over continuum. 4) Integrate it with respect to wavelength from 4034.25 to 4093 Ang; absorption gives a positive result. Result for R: 1.2 Ang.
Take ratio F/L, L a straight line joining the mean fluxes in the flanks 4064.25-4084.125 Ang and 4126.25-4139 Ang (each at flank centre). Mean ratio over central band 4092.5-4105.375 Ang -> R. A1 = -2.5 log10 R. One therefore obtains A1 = 0.09 mag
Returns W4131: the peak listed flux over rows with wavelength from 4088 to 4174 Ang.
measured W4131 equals 27.84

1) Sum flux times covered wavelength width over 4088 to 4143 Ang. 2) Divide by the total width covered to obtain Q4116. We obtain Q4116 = 23.9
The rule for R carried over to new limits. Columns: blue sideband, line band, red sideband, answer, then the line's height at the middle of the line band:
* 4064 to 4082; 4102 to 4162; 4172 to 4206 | 0.6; 24.1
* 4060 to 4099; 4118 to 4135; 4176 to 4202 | 0.4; 24.2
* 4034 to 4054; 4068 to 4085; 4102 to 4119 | -0.6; 24.2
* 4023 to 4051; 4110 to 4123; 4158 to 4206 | 0.2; 24.4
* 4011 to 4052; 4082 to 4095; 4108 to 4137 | -0.7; 24.7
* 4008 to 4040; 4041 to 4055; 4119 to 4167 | 0.9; 26.1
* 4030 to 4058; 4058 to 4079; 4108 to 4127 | -0.5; 24.5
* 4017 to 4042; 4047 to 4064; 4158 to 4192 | 1.5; 26.3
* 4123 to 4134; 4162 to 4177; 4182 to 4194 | 0.4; 23.6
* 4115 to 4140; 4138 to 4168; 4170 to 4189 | -1.2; 23.2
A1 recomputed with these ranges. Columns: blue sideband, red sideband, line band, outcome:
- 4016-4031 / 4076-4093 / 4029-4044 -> 0.09 mag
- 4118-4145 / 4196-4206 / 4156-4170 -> 0.00 mag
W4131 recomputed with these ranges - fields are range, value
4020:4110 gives 29.2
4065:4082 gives 25.51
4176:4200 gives 25.25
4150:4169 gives 24.58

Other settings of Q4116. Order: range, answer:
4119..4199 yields 23.6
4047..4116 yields 24.4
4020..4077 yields 25.4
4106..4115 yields 23.9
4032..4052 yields 24.9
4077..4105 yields 24.4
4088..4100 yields 24.3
